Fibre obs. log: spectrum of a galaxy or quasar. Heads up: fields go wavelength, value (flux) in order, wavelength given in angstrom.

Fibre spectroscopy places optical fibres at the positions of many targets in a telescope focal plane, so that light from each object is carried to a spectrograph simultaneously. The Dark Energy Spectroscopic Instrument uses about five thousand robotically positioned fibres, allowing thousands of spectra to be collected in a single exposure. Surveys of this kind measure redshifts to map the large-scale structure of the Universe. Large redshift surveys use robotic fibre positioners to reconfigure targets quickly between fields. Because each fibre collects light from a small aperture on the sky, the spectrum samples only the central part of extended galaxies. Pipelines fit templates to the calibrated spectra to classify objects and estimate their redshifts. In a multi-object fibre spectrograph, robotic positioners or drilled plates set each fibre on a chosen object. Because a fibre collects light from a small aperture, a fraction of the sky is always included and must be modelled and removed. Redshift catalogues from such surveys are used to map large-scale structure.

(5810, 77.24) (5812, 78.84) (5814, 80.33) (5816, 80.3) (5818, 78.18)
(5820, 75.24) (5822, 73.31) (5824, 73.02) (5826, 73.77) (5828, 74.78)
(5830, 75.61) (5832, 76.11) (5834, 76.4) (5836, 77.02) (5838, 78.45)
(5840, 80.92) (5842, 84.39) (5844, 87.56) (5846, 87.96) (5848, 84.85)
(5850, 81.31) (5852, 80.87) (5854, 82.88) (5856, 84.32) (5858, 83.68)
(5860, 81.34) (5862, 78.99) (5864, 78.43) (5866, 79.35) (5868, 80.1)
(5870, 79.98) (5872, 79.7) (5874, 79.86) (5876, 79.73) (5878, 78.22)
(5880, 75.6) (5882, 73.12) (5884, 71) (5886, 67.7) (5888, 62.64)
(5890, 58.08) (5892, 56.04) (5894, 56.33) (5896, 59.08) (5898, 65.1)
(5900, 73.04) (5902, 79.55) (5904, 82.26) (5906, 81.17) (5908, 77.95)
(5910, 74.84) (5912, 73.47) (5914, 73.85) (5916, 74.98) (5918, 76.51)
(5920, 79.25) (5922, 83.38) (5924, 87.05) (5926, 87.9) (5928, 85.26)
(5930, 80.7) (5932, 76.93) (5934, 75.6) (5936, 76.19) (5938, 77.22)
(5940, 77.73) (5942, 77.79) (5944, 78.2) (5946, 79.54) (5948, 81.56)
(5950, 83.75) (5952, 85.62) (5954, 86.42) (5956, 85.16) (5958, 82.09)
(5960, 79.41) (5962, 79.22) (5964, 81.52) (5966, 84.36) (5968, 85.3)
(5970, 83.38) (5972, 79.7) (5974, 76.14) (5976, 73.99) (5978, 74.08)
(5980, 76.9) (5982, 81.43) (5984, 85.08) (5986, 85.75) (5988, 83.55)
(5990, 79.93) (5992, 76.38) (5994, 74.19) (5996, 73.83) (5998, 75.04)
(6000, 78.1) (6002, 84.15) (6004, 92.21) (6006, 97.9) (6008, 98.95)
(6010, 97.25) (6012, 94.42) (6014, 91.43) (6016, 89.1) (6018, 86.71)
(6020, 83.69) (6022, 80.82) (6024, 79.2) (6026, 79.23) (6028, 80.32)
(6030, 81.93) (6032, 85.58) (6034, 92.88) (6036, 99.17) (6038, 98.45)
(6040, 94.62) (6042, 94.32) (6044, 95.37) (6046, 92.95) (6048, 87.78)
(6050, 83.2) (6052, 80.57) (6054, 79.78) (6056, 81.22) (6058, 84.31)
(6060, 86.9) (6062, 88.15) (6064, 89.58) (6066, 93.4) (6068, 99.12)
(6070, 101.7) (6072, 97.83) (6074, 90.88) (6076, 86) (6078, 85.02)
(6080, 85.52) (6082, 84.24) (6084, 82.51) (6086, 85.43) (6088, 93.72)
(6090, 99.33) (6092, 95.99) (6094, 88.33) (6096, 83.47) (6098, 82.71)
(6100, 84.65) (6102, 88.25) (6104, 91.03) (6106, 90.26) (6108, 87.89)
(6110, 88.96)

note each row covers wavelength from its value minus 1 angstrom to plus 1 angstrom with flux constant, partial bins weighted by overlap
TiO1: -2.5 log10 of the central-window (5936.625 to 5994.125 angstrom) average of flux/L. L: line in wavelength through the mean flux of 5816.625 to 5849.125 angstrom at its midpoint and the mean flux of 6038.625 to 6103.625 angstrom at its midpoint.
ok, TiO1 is 0.050 mag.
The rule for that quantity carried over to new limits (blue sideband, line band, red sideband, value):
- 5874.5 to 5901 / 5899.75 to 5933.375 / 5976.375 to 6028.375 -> -0.11 mag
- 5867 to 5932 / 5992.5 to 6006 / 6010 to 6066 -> 0.04 mag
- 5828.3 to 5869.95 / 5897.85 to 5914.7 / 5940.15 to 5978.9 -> 0.06 mag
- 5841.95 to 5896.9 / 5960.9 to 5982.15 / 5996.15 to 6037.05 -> 0.06 mag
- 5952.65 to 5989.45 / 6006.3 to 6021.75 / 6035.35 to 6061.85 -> -0.07 mag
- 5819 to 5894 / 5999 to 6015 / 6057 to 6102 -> -0.08 mag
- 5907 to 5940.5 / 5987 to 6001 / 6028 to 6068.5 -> 0.10 mag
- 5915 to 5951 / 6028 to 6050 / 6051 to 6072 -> -0.05 mag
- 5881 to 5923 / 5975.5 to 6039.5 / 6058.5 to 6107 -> -0.04 mag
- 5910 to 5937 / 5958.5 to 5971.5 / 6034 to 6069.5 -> 0.01 mag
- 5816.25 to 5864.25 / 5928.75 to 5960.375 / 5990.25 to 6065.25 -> 0.04 mag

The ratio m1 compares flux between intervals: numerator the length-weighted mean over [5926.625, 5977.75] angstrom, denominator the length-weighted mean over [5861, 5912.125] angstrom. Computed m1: 1.10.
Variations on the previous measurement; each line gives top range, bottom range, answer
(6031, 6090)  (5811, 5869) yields 1.13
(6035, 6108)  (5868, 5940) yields 1.20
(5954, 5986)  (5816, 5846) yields 1.04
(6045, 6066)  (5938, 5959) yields 1.05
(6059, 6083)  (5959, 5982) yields 1.14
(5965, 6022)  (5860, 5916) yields 1.14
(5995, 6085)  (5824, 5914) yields 1.16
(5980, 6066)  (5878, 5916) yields 1.23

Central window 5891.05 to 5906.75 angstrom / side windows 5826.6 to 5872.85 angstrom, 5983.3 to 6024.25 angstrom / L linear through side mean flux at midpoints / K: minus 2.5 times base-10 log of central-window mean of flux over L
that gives 0.19 mag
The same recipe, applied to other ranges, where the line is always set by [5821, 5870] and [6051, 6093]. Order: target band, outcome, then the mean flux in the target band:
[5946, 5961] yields 0.014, 83.2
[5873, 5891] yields 0.135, 71.8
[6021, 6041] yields 0.003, 87.2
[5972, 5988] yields 0.079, 79.4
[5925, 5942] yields 0.051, 79.6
